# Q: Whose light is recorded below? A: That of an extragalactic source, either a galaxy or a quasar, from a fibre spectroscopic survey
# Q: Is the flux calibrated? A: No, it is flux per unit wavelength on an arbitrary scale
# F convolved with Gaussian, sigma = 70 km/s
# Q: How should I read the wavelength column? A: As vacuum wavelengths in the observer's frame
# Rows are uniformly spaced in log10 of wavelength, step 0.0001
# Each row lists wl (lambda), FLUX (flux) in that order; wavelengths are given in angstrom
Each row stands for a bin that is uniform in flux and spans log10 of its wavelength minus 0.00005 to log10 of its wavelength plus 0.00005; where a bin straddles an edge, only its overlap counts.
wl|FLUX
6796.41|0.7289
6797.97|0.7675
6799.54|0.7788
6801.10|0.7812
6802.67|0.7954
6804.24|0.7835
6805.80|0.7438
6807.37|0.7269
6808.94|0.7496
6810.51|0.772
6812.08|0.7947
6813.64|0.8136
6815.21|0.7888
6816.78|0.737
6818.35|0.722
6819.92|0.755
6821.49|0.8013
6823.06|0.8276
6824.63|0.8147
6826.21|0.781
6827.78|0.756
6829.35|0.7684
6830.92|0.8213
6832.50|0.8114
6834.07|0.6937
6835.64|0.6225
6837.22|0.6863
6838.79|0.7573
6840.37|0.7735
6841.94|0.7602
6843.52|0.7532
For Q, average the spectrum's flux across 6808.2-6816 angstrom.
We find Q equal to 0.784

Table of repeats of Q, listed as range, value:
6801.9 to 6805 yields 0.789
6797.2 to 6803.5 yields 0.78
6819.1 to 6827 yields 0.795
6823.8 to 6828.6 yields 0.784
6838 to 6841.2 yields 0.766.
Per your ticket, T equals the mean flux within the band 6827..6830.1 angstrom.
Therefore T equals 0.763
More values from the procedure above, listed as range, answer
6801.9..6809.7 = 0.76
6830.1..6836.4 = 0.738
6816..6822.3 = 0.754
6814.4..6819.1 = 0.75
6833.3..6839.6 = 0.69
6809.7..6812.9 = 0.785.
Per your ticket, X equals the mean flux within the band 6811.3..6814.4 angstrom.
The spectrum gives 0.806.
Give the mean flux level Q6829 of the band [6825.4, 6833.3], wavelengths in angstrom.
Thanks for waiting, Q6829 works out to 0.787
